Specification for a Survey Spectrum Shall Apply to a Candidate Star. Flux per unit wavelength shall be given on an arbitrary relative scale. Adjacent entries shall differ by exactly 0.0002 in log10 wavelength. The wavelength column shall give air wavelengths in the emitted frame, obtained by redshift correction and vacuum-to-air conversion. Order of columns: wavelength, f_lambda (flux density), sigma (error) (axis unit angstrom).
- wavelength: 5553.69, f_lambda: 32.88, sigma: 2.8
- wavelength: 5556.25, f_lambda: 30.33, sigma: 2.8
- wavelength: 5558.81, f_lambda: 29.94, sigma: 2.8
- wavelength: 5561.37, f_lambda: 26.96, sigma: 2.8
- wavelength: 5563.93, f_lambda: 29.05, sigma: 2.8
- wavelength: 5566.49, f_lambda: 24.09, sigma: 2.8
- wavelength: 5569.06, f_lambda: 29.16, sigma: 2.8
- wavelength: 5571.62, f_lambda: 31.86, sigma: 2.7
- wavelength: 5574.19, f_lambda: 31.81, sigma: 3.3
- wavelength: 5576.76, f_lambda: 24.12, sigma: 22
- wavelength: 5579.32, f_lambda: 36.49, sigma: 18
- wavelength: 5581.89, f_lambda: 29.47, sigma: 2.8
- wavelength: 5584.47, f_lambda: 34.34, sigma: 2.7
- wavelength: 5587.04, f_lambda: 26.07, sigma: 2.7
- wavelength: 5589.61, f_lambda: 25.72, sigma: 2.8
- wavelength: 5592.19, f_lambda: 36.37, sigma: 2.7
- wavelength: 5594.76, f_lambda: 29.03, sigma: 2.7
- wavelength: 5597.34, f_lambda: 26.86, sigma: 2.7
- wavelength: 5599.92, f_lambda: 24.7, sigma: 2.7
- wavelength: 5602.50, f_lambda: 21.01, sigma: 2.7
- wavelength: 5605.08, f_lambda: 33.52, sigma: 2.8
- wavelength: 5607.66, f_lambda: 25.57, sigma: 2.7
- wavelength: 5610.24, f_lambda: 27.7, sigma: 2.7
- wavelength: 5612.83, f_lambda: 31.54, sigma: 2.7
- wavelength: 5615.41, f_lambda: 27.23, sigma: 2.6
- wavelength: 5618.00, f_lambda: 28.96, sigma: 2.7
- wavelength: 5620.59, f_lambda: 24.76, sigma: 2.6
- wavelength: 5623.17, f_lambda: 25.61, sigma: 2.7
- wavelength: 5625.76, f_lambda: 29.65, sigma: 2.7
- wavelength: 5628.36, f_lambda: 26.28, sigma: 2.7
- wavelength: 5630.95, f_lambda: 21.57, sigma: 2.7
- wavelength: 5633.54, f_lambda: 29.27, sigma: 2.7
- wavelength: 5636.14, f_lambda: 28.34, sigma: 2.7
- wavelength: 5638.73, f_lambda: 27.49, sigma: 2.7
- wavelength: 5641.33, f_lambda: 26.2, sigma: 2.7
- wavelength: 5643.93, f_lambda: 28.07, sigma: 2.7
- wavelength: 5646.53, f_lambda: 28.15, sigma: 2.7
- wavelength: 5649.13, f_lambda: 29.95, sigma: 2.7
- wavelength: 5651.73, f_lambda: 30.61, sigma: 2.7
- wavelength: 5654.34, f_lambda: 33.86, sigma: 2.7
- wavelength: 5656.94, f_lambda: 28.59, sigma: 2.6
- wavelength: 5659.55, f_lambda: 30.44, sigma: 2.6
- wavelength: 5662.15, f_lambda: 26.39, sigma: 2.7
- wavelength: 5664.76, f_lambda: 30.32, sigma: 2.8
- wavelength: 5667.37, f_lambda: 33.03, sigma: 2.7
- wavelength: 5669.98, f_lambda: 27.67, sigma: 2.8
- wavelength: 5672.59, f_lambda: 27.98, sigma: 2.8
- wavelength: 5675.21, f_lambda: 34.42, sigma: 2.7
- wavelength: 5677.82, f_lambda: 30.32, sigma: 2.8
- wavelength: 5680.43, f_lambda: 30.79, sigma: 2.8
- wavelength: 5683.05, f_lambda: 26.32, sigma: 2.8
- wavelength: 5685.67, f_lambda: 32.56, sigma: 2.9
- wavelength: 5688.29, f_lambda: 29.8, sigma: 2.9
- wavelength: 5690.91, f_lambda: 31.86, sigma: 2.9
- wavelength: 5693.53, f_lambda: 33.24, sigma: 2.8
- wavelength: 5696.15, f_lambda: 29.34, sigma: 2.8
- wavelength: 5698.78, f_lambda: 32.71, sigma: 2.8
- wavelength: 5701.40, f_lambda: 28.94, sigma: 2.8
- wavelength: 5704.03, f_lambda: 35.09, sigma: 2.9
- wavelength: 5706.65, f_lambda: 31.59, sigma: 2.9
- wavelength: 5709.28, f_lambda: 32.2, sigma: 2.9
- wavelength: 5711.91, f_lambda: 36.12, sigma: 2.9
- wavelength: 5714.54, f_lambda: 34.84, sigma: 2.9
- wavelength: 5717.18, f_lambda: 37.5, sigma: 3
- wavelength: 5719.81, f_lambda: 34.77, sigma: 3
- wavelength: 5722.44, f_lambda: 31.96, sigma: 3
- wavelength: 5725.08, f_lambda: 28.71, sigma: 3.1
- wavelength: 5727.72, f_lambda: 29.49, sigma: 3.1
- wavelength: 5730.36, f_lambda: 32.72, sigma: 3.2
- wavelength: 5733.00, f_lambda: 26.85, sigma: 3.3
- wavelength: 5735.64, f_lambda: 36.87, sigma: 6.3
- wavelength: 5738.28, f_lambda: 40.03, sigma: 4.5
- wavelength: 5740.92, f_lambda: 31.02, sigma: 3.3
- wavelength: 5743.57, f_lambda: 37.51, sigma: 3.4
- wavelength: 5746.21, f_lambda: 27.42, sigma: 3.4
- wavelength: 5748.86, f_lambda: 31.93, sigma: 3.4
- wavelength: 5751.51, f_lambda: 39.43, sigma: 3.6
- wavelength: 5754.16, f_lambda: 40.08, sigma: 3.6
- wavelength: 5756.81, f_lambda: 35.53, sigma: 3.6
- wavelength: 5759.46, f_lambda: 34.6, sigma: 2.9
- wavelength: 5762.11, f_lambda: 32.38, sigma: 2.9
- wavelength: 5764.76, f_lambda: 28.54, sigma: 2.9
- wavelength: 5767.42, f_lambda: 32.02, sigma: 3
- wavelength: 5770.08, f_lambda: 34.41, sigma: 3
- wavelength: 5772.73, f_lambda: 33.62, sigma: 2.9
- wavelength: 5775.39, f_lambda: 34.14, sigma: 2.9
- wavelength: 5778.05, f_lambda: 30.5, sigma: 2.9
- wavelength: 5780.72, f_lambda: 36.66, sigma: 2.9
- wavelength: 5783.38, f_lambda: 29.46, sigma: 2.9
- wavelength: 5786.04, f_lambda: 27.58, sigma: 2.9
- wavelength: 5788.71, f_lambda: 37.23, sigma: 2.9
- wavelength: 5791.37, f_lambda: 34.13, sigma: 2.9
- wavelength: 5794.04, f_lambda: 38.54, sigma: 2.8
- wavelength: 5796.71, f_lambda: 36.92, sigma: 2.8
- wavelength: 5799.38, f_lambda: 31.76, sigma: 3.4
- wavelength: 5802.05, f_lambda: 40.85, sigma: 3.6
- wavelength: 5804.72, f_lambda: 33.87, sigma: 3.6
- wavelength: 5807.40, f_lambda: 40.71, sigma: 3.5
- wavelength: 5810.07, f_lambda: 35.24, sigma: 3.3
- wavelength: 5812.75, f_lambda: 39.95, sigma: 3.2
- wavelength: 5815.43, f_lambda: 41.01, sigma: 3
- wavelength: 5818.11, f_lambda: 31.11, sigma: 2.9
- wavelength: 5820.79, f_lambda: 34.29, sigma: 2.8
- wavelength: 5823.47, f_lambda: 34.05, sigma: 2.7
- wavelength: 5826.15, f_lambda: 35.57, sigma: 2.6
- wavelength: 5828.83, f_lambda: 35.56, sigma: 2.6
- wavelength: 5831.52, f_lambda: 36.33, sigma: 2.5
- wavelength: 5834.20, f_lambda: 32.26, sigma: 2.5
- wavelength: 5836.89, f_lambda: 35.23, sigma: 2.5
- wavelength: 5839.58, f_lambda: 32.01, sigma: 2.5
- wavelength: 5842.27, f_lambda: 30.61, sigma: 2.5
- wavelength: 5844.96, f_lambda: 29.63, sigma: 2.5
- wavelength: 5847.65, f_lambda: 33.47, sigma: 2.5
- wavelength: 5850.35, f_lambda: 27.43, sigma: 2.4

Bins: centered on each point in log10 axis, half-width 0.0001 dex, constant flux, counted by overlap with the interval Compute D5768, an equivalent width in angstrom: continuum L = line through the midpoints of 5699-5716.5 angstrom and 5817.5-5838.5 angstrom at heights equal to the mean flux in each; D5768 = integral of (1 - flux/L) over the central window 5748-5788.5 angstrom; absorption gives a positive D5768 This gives 0.38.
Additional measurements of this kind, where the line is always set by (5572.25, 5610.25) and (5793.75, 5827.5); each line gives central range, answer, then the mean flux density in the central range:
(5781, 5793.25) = 1.0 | 32.8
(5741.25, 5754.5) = -0.1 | 34.6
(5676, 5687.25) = 0.6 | 30.2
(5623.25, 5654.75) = 2.6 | 28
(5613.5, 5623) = 0.9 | 27.1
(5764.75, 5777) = 0.7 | 32.9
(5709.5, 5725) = -0.5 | 34.3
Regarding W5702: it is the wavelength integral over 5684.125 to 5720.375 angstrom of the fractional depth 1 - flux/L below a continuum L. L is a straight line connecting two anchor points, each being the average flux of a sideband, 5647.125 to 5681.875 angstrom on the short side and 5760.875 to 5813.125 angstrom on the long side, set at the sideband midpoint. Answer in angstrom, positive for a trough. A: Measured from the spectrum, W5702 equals -1.5 angstrom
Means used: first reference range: 30.3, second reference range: 34.3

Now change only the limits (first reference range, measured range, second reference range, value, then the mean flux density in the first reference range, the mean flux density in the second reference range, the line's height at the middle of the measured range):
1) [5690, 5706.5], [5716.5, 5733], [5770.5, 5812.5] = 0.4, 31.9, 34.9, 32.7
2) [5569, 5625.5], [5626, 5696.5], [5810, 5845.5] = 2.3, 28.7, 34.6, 30.4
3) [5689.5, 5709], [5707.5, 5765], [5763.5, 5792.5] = -2.8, 31.8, 32.6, 32.2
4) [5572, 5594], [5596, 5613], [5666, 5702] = 2.0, 30.6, 30.7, 30.6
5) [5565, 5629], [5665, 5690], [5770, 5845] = 0.4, 28.5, 34.7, 30.9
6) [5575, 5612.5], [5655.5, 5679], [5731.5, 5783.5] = 0.8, 28.8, 33.7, 31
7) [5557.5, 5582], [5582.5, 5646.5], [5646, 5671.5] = 4.0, 29.3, 29.9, 29.6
